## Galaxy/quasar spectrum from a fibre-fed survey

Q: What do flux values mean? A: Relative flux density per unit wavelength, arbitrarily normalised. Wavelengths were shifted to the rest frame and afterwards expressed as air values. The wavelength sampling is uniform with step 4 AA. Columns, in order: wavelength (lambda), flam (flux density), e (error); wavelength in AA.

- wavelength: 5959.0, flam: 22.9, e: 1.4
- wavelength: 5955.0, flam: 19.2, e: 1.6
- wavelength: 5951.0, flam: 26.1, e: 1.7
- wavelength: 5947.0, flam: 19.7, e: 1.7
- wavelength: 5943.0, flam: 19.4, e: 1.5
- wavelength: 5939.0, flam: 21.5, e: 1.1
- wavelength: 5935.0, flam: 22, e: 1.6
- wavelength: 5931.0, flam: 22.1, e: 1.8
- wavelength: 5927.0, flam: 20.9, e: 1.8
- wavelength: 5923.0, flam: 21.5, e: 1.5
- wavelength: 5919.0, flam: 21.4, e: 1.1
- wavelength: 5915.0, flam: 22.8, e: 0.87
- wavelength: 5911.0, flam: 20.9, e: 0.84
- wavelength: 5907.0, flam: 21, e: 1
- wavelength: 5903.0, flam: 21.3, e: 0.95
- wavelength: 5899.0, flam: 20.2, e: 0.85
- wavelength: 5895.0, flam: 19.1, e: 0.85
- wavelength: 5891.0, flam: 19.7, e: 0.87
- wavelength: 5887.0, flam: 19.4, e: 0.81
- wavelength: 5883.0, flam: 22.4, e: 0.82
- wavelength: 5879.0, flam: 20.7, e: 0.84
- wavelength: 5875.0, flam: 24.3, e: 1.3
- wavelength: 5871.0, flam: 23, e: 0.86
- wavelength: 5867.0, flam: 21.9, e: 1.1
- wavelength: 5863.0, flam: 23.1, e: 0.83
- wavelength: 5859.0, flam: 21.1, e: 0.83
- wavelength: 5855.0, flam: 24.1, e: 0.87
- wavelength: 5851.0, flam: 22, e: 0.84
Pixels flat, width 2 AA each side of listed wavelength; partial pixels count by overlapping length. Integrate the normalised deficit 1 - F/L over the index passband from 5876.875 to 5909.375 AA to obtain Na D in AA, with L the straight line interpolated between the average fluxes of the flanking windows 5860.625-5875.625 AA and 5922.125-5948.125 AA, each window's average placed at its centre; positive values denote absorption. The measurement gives 2.5 AA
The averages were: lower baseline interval 22.9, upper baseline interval 21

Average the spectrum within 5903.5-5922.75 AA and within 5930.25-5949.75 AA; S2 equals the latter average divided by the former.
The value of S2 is 1.0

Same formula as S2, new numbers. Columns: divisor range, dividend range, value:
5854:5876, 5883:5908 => 0.89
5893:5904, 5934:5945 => 1.04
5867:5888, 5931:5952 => 0.98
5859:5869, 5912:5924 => 0.98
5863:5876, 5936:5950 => 0.90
